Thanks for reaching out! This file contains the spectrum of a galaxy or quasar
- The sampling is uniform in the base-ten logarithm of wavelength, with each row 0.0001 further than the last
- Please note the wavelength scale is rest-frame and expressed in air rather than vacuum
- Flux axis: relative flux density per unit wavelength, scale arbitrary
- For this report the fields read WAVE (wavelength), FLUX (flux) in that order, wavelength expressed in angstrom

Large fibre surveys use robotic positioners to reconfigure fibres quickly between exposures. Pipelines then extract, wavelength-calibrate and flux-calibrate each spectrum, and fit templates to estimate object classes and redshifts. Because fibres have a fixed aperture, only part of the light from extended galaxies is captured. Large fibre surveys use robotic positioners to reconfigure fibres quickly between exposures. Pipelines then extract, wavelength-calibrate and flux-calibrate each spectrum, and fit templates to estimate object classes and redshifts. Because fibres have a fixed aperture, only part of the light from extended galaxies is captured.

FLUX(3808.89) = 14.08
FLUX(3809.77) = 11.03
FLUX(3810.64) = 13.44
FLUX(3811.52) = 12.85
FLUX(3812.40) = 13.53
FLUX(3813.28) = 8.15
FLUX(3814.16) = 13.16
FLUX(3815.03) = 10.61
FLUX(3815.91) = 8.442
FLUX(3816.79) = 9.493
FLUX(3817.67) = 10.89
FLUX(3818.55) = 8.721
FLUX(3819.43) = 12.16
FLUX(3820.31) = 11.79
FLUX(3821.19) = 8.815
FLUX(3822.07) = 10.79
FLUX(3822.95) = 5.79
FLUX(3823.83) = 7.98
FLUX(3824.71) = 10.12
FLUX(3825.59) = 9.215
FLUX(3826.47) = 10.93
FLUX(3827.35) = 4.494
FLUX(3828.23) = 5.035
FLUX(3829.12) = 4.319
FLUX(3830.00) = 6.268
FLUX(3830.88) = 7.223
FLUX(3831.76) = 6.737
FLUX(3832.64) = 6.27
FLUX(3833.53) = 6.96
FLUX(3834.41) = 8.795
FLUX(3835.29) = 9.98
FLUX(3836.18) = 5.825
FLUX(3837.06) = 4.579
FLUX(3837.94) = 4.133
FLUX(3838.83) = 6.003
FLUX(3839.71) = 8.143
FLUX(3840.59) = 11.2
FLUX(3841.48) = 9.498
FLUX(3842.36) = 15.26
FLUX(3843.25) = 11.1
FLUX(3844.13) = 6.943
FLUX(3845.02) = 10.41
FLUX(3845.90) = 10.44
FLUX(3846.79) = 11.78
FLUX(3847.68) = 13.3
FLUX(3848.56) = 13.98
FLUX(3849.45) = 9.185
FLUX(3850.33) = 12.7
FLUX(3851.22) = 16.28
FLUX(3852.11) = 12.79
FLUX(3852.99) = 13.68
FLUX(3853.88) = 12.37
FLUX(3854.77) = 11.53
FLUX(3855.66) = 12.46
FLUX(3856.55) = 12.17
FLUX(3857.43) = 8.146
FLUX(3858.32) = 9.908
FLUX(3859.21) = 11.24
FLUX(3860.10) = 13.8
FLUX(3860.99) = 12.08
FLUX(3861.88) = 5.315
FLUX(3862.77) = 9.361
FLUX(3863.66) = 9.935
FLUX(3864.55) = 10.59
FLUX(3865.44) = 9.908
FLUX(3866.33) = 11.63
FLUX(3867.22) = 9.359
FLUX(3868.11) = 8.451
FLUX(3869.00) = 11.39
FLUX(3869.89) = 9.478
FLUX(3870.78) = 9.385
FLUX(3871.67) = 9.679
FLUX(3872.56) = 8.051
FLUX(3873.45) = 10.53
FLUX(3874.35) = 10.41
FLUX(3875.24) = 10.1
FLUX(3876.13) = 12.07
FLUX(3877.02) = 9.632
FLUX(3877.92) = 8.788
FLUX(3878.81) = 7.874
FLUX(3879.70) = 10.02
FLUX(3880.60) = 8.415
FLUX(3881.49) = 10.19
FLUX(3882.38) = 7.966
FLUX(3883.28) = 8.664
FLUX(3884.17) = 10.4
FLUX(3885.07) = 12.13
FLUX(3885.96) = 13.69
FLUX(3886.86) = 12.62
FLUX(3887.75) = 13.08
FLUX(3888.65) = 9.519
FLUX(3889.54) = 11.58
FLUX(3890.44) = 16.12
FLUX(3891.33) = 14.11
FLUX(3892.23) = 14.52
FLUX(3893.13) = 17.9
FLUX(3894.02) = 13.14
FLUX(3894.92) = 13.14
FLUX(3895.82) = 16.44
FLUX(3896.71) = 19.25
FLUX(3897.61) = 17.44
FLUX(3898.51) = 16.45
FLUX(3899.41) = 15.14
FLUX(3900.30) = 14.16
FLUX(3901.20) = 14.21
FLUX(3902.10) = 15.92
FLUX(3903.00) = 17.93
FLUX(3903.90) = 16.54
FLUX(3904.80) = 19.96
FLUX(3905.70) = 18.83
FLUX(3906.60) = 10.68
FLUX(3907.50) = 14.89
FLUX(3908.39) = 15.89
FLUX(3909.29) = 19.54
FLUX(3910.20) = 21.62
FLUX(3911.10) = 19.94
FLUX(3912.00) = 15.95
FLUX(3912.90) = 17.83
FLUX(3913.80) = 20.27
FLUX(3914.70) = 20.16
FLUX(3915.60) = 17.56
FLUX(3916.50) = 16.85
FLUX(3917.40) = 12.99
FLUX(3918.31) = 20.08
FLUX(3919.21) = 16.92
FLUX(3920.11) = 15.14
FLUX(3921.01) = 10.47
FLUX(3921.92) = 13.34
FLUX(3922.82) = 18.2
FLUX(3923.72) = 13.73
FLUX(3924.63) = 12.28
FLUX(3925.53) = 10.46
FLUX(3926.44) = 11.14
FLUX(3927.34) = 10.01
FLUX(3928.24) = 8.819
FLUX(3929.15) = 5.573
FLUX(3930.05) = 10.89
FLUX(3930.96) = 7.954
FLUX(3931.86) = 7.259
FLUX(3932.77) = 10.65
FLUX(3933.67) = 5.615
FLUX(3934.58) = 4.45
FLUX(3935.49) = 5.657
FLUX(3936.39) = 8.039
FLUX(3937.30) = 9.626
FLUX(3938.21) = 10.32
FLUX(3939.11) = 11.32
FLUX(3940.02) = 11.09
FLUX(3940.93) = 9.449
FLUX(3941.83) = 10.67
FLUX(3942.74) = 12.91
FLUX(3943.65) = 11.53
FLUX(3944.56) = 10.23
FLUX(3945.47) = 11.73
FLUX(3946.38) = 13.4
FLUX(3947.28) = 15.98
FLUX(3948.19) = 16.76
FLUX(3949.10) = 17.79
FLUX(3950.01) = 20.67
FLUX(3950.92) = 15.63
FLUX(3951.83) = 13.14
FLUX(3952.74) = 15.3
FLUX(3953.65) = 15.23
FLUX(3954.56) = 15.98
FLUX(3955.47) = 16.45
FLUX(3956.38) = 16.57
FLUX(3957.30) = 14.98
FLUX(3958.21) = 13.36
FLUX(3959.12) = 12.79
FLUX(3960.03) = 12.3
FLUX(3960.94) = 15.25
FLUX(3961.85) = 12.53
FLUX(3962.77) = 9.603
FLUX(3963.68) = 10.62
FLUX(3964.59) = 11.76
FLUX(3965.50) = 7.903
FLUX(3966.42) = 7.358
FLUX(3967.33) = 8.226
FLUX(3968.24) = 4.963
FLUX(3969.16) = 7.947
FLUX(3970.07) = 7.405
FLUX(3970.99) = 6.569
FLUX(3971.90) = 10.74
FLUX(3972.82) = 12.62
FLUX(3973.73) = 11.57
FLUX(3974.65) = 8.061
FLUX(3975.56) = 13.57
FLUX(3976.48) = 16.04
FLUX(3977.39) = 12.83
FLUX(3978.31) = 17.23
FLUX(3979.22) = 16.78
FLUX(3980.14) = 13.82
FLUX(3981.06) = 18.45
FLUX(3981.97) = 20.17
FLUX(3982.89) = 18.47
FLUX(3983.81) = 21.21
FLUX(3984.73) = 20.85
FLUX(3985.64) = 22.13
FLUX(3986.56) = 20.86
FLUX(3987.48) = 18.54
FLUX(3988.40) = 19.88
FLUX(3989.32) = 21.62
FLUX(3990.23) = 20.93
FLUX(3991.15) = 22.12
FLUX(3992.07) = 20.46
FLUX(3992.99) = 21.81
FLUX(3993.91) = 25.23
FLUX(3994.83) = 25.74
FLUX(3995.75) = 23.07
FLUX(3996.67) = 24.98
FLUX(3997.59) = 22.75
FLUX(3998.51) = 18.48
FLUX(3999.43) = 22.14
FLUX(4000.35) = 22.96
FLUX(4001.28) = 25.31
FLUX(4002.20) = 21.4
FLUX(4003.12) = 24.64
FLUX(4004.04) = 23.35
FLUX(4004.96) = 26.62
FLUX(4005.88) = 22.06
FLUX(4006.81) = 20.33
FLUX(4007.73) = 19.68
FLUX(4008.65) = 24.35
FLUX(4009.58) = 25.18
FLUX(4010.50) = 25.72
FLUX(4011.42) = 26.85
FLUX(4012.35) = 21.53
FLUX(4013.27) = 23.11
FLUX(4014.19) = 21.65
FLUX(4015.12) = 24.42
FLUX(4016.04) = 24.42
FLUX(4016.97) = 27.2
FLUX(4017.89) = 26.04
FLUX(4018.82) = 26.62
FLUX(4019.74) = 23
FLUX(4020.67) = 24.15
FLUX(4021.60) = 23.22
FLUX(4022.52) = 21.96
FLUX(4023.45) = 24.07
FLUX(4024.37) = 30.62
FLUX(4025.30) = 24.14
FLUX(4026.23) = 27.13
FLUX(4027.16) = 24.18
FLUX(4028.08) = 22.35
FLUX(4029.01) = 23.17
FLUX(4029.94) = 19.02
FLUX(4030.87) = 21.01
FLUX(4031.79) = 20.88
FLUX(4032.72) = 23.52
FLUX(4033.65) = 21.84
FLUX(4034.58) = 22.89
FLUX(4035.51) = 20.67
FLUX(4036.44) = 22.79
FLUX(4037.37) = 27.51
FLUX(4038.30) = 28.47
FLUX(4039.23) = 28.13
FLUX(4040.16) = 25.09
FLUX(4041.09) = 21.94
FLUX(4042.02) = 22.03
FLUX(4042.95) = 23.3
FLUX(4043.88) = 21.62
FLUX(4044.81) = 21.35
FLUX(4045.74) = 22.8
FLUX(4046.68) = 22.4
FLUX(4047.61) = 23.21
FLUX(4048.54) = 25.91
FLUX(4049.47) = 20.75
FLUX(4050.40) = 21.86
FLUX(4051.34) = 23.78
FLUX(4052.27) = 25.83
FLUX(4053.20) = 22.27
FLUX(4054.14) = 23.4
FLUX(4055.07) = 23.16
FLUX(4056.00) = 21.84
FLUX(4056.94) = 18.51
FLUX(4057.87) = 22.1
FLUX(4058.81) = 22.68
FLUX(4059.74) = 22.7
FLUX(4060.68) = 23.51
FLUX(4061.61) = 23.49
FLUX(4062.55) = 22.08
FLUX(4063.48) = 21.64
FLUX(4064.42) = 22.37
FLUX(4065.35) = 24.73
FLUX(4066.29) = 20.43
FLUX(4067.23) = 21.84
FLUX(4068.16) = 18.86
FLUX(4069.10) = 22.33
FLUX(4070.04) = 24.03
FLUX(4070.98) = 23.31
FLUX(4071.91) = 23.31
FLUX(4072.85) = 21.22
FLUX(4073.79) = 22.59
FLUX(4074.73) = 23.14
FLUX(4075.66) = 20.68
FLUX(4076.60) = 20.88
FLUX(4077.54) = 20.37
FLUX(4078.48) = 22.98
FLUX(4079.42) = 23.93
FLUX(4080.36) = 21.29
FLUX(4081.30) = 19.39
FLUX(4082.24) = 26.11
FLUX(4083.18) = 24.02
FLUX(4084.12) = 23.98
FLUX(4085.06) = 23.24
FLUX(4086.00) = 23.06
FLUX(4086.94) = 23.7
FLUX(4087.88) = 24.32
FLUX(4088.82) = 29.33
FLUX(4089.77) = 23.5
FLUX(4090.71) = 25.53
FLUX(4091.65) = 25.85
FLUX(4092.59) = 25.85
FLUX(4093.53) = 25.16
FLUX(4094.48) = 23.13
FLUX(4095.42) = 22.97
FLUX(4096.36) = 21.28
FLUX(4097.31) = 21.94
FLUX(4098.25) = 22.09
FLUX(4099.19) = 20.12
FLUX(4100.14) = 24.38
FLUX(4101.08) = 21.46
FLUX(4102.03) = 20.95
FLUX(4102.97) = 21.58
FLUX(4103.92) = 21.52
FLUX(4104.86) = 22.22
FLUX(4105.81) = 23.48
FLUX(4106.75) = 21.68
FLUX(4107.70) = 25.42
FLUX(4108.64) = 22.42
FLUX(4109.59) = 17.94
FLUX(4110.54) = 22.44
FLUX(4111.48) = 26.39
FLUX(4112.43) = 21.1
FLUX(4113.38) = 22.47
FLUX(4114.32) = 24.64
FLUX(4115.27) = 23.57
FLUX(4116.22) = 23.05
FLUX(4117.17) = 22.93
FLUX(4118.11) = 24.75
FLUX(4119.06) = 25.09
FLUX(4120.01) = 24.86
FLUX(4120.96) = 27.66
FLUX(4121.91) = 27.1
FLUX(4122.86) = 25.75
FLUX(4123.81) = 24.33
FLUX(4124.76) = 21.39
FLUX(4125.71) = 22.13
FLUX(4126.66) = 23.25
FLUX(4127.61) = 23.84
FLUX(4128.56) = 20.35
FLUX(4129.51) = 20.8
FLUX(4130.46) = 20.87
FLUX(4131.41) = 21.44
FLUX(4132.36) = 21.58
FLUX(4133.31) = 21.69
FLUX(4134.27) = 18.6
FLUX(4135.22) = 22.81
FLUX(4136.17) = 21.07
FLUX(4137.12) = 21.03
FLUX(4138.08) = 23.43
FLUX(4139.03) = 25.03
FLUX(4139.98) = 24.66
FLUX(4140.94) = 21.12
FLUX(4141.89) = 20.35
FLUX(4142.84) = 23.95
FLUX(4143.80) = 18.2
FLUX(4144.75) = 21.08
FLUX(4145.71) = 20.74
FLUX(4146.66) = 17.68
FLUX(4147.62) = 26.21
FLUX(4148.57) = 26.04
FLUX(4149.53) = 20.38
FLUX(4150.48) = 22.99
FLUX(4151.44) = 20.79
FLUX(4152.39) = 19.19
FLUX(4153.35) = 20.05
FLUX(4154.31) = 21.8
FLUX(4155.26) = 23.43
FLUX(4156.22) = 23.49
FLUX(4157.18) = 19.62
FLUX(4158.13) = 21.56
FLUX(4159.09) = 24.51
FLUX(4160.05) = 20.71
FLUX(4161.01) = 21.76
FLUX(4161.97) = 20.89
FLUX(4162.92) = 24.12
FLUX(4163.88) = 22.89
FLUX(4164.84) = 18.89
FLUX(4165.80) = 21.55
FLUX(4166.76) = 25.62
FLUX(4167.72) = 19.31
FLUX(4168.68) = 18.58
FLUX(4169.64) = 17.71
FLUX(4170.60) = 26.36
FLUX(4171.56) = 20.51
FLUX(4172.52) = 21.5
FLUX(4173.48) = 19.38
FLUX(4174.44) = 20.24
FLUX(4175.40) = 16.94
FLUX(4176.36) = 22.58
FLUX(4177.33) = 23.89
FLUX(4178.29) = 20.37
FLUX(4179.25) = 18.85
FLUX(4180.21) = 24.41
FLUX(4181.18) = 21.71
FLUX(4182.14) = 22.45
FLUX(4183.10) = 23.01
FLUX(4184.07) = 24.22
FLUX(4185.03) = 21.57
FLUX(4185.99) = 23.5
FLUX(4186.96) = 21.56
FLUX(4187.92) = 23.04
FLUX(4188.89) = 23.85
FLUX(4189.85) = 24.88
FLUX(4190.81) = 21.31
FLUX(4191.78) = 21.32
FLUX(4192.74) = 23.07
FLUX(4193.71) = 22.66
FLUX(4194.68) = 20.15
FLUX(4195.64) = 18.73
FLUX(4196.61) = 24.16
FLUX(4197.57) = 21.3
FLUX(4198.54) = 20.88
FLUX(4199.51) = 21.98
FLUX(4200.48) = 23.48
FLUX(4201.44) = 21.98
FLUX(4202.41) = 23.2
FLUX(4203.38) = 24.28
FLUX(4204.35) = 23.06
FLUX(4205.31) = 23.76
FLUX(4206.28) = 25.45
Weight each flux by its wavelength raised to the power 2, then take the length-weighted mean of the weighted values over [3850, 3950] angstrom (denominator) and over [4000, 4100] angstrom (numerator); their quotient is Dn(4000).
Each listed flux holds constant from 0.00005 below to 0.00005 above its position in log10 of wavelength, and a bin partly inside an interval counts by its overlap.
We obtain 1.99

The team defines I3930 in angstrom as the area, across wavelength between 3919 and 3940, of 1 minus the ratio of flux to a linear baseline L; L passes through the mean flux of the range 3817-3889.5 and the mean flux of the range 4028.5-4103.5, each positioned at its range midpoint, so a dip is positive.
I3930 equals 6.0 angstrom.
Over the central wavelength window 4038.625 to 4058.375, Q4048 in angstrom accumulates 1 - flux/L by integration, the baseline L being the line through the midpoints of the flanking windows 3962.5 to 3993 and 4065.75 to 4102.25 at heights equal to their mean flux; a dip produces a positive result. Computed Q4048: -2.8 angstrom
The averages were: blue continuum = 14.7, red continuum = 22.9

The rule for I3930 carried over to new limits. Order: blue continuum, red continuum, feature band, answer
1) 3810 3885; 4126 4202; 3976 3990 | -3.4 angstrom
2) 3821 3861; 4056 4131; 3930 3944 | 5.3 angstrom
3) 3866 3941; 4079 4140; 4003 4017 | -4.3 angstrom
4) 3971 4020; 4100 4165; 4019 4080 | -4.3 angstrom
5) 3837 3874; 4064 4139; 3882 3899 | -1.8 angstrom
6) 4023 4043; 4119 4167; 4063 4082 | 1.0 angstrom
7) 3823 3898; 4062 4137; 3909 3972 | 7.7 angstrom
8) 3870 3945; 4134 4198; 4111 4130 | -3.3 angstrom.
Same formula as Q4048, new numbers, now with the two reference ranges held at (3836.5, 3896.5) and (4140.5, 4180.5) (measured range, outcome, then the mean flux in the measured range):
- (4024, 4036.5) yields -4.73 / 23.1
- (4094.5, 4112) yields -2.60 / 22.3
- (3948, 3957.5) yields -1.52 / 16.2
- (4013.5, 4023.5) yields -4.81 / 24.2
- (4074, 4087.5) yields -2.95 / 22.6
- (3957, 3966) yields 1.43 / 12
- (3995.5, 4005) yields -4.47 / 23.1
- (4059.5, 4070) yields -2.47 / 22.2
